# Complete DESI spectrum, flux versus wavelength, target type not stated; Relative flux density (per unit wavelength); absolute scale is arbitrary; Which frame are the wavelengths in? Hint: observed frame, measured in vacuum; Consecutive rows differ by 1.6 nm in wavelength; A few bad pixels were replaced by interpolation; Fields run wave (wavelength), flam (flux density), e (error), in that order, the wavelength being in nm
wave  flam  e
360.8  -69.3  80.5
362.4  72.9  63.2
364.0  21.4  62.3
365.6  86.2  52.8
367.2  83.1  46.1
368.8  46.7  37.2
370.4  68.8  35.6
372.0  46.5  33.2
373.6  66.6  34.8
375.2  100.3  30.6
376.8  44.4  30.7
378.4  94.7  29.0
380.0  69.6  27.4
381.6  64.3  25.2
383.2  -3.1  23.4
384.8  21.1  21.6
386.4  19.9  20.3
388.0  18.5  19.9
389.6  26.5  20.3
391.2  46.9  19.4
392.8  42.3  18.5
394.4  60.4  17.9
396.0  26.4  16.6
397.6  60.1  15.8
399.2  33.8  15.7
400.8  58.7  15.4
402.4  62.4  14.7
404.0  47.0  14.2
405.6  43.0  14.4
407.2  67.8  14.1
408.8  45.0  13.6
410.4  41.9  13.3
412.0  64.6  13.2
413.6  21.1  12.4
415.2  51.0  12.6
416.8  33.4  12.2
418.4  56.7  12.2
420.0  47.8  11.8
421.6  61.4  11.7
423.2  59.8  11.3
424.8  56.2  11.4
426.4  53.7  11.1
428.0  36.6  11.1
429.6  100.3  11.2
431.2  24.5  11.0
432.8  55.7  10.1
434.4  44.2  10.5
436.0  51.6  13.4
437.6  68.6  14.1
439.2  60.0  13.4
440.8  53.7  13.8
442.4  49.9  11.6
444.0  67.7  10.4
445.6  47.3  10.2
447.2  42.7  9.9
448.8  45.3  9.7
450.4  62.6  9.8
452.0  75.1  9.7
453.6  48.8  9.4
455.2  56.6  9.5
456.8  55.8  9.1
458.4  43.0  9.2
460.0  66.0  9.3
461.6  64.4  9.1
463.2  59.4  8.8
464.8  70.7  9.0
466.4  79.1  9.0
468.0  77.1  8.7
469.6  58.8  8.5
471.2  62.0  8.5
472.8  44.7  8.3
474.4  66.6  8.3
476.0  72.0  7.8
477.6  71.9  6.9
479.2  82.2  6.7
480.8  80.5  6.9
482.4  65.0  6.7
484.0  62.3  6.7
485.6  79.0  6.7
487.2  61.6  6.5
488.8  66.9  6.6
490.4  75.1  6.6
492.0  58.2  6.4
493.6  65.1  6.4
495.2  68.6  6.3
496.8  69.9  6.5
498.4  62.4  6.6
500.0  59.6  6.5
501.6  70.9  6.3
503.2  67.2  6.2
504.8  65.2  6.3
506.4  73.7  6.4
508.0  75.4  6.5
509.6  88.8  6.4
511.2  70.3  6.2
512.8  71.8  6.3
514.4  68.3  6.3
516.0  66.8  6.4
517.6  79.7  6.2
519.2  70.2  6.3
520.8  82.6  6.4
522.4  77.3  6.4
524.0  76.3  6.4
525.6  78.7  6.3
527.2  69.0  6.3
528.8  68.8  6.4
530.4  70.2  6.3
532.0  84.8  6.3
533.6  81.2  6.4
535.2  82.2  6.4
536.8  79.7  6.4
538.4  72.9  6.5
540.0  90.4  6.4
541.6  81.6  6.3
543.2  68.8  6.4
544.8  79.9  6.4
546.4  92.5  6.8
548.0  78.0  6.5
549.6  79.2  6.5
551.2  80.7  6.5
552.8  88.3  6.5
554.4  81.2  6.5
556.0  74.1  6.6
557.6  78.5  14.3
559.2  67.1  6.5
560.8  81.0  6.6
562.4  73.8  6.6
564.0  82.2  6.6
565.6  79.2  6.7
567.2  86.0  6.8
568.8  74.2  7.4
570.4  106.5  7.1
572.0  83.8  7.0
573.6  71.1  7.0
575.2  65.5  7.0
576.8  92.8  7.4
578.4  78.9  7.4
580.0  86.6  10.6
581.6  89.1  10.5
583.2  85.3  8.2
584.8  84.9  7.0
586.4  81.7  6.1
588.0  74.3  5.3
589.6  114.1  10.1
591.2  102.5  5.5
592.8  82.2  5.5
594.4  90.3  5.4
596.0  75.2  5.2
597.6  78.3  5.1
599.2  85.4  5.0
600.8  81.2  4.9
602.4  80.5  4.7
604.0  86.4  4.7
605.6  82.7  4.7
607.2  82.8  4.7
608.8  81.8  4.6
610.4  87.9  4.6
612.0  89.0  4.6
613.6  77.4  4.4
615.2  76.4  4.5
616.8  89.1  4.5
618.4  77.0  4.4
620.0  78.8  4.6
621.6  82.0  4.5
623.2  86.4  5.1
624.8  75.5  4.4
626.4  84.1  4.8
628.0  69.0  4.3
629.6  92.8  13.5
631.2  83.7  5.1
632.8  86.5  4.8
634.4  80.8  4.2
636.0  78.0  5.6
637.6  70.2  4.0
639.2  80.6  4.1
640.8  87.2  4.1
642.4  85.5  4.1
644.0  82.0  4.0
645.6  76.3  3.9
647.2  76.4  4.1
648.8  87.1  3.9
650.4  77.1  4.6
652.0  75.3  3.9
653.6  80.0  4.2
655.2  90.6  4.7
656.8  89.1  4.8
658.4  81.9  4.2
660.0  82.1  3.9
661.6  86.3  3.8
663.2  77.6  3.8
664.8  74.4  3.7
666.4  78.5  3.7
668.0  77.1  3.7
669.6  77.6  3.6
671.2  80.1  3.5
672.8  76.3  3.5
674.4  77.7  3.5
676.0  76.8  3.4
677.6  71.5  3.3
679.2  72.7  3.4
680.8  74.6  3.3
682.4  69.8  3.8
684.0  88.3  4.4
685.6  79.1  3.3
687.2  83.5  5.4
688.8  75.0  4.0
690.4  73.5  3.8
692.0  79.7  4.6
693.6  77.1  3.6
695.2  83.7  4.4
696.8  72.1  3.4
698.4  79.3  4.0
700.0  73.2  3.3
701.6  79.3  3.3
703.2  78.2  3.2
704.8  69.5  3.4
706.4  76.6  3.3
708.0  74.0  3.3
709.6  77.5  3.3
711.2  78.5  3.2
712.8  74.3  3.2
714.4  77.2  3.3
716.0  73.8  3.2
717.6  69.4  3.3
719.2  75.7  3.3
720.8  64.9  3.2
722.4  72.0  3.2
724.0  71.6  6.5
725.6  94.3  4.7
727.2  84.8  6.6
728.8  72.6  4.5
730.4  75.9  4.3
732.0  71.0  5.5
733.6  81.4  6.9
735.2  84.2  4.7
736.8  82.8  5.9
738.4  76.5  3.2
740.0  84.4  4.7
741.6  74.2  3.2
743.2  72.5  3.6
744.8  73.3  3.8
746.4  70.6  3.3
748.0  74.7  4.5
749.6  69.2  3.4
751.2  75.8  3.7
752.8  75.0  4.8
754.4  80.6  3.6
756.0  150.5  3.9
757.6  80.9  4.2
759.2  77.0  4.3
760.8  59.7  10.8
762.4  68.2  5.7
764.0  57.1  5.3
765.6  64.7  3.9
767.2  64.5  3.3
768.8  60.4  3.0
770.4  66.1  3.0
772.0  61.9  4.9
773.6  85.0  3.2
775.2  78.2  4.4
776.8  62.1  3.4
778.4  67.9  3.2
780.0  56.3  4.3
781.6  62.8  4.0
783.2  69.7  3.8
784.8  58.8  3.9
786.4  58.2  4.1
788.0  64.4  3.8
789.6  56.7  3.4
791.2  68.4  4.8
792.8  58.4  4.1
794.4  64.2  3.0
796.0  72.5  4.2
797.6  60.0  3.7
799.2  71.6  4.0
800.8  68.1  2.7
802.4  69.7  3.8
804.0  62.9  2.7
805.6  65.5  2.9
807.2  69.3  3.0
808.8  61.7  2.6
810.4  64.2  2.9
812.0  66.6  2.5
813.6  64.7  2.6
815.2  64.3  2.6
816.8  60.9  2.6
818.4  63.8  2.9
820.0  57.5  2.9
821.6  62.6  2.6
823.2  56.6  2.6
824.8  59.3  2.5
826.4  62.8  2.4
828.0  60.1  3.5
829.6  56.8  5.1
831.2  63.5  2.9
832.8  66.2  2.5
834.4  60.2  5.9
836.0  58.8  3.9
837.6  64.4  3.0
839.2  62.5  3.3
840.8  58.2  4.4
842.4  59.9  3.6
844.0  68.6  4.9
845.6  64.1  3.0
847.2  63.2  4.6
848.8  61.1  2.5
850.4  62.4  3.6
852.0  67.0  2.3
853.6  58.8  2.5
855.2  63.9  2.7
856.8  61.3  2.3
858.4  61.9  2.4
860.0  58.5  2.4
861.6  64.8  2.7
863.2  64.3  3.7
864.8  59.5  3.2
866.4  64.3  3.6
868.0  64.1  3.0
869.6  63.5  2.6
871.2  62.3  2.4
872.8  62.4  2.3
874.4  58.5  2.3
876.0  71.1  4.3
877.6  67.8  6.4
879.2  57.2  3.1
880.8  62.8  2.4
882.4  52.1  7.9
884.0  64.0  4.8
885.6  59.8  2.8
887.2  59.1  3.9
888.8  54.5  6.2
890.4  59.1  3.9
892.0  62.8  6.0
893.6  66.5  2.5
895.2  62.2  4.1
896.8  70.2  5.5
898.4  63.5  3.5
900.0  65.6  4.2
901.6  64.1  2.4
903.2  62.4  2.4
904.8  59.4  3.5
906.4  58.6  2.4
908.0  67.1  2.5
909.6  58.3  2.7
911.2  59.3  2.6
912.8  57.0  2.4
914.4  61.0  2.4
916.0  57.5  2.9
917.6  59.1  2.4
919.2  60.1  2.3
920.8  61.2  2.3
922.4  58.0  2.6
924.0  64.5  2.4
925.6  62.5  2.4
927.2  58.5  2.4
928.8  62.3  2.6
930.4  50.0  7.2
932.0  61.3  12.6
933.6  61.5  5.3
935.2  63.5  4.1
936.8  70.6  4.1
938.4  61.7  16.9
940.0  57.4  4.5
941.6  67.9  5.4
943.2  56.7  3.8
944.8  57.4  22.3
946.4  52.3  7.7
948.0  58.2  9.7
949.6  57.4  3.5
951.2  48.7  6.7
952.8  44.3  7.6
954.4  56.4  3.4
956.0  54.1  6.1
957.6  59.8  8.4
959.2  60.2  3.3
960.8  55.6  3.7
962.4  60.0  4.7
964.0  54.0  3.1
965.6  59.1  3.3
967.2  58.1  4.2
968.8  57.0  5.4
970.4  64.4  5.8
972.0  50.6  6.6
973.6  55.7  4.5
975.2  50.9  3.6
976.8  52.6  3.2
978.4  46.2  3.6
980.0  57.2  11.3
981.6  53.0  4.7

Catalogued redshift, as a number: 0.15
